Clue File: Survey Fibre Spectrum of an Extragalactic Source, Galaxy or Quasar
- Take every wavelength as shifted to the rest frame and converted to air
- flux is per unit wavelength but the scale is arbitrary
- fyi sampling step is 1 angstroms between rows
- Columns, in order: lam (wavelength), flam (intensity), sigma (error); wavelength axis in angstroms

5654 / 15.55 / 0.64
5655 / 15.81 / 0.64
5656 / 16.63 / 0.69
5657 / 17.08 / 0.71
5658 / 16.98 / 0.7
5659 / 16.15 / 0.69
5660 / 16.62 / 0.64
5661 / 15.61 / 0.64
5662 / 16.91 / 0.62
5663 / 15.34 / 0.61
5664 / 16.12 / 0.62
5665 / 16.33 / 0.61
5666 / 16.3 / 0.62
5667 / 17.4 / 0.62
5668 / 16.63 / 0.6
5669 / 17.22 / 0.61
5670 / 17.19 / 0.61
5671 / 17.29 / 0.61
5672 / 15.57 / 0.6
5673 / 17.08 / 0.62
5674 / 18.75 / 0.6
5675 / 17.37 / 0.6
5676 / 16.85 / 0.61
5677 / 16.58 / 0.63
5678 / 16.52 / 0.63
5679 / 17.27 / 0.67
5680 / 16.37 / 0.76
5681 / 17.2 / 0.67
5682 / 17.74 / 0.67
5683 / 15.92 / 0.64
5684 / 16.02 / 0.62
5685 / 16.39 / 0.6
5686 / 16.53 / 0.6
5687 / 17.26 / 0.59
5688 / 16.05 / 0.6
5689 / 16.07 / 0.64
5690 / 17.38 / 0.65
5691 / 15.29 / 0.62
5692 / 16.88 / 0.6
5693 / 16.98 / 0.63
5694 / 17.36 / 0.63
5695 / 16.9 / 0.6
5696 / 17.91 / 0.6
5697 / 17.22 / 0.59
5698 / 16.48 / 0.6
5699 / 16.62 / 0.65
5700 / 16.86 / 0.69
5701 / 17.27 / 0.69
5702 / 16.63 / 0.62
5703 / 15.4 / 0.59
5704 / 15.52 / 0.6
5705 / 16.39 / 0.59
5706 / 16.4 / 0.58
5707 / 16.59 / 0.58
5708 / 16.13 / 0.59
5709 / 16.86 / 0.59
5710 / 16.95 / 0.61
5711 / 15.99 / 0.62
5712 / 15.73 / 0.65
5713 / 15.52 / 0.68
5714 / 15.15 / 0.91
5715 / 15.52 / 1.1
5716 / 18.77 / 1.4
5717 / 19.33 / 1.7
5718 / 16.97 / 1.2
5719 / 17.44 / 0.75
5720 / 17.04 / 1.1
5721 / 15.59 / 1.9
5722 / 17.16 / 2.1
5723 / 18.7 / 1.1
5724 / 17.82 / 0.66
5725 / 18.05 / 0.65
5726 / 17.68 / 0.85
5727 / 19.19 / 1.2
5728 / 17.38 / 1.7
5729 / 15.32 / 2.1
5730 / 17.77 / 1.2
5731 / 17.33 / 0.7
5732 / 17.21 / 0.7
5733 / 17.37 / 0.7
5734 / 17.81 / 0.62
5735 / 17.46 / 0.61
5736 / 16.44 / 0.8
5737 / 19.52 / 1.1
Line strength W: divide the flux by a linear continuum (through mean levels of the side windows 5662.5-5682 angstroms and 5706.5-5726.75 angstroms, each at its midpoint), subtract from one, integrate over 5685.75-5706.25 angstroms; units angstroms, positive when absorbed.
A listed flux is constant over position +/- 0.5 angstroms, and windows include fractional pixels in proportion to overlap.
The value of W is 0.3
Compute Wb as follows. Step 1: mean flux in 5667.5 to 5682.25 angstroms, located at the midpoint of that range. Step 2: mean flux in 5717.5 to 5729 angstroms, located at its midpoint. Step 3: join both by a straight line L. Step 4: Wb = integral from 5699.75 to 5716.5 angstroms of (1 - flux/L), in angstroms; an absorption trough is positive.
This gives 1.0 angstroms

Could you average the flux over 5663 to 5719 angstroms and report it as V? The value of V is 16.7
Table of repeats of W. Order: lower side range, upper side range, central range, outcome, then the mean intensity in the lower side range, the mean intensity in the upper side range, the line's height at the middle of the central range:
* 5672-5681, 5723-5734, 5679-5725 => 1.5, 17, 17.6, 17.3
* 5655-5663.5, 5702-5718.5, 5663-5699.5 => -0.8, 16.4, 16.5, 16.4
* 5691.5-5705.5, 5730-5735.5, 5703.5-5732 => 0.3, 16.7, 17.5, 17.2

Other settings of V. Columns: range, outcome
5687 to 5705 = 16.6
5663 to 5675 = 16.9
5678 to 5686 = 16.7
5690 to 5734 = 16.9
